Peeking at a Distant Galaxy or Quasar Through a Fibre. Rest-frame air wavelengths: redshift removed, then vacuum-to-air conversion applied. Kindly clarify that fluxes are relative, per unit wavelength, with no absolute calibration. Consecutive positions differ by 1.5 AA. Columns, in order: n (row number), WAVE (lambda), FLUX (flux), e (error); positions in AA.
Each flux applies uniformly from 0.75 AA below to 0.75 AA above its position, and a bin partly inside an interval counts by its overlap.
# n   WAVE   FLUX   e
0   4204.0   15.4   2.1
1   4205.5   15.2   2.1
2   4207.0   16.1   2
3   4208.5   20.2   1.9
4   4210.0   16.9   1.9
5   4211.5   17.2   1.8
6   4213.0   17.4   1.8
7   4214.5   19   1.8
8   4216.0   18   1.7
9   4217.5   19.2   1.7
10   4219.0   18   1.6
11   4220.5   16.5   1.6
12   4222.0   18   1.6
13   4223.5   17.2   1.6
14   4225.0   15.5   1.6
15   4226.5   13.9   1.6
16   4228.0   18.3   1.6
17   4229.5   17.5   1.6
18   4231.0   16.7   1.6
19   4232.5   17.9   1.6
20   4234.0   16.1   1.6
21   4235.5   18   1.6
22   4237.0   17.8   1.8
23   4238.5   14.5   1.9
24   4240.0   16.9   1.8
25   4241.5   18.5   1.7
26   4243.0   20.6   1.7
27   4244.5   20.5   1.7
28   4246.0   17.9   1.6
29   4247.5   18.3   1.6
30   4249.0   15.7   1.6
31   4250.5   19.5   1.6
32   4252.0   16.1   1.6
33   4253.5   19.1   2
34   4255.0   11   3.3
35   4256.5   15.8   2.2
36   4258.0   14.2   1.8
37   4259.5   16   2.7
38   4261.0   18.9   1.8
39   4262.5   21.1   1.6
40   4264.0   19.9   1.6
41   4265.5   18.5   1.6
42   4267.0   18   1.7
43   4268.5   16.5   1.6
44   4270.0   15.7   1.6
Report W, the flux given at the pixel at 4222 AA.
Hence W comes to 18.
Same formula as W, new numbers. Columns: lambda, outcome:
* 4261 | 18.9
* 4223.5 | 17.2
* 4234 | 16.1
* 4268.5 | 16.5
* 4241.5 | 18.5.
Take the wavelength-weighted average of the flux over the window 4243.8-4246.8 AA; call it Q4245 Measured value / 19.2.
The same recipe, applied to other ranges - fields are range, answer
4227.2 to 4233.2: 17.6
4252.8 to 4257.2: 15.3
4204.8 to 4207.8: 15.7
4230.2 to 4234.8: 16.9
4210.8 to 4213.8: 17.3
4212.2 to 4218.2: 18.4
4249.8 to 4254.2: 18.2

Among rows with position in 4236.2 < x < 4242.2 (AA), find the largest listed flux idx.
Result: 18.5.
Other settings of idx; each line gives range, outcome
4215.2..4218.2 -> 19.2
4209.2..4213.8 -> 17.4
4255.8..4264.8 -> 21.1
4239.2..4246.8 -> 20.6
